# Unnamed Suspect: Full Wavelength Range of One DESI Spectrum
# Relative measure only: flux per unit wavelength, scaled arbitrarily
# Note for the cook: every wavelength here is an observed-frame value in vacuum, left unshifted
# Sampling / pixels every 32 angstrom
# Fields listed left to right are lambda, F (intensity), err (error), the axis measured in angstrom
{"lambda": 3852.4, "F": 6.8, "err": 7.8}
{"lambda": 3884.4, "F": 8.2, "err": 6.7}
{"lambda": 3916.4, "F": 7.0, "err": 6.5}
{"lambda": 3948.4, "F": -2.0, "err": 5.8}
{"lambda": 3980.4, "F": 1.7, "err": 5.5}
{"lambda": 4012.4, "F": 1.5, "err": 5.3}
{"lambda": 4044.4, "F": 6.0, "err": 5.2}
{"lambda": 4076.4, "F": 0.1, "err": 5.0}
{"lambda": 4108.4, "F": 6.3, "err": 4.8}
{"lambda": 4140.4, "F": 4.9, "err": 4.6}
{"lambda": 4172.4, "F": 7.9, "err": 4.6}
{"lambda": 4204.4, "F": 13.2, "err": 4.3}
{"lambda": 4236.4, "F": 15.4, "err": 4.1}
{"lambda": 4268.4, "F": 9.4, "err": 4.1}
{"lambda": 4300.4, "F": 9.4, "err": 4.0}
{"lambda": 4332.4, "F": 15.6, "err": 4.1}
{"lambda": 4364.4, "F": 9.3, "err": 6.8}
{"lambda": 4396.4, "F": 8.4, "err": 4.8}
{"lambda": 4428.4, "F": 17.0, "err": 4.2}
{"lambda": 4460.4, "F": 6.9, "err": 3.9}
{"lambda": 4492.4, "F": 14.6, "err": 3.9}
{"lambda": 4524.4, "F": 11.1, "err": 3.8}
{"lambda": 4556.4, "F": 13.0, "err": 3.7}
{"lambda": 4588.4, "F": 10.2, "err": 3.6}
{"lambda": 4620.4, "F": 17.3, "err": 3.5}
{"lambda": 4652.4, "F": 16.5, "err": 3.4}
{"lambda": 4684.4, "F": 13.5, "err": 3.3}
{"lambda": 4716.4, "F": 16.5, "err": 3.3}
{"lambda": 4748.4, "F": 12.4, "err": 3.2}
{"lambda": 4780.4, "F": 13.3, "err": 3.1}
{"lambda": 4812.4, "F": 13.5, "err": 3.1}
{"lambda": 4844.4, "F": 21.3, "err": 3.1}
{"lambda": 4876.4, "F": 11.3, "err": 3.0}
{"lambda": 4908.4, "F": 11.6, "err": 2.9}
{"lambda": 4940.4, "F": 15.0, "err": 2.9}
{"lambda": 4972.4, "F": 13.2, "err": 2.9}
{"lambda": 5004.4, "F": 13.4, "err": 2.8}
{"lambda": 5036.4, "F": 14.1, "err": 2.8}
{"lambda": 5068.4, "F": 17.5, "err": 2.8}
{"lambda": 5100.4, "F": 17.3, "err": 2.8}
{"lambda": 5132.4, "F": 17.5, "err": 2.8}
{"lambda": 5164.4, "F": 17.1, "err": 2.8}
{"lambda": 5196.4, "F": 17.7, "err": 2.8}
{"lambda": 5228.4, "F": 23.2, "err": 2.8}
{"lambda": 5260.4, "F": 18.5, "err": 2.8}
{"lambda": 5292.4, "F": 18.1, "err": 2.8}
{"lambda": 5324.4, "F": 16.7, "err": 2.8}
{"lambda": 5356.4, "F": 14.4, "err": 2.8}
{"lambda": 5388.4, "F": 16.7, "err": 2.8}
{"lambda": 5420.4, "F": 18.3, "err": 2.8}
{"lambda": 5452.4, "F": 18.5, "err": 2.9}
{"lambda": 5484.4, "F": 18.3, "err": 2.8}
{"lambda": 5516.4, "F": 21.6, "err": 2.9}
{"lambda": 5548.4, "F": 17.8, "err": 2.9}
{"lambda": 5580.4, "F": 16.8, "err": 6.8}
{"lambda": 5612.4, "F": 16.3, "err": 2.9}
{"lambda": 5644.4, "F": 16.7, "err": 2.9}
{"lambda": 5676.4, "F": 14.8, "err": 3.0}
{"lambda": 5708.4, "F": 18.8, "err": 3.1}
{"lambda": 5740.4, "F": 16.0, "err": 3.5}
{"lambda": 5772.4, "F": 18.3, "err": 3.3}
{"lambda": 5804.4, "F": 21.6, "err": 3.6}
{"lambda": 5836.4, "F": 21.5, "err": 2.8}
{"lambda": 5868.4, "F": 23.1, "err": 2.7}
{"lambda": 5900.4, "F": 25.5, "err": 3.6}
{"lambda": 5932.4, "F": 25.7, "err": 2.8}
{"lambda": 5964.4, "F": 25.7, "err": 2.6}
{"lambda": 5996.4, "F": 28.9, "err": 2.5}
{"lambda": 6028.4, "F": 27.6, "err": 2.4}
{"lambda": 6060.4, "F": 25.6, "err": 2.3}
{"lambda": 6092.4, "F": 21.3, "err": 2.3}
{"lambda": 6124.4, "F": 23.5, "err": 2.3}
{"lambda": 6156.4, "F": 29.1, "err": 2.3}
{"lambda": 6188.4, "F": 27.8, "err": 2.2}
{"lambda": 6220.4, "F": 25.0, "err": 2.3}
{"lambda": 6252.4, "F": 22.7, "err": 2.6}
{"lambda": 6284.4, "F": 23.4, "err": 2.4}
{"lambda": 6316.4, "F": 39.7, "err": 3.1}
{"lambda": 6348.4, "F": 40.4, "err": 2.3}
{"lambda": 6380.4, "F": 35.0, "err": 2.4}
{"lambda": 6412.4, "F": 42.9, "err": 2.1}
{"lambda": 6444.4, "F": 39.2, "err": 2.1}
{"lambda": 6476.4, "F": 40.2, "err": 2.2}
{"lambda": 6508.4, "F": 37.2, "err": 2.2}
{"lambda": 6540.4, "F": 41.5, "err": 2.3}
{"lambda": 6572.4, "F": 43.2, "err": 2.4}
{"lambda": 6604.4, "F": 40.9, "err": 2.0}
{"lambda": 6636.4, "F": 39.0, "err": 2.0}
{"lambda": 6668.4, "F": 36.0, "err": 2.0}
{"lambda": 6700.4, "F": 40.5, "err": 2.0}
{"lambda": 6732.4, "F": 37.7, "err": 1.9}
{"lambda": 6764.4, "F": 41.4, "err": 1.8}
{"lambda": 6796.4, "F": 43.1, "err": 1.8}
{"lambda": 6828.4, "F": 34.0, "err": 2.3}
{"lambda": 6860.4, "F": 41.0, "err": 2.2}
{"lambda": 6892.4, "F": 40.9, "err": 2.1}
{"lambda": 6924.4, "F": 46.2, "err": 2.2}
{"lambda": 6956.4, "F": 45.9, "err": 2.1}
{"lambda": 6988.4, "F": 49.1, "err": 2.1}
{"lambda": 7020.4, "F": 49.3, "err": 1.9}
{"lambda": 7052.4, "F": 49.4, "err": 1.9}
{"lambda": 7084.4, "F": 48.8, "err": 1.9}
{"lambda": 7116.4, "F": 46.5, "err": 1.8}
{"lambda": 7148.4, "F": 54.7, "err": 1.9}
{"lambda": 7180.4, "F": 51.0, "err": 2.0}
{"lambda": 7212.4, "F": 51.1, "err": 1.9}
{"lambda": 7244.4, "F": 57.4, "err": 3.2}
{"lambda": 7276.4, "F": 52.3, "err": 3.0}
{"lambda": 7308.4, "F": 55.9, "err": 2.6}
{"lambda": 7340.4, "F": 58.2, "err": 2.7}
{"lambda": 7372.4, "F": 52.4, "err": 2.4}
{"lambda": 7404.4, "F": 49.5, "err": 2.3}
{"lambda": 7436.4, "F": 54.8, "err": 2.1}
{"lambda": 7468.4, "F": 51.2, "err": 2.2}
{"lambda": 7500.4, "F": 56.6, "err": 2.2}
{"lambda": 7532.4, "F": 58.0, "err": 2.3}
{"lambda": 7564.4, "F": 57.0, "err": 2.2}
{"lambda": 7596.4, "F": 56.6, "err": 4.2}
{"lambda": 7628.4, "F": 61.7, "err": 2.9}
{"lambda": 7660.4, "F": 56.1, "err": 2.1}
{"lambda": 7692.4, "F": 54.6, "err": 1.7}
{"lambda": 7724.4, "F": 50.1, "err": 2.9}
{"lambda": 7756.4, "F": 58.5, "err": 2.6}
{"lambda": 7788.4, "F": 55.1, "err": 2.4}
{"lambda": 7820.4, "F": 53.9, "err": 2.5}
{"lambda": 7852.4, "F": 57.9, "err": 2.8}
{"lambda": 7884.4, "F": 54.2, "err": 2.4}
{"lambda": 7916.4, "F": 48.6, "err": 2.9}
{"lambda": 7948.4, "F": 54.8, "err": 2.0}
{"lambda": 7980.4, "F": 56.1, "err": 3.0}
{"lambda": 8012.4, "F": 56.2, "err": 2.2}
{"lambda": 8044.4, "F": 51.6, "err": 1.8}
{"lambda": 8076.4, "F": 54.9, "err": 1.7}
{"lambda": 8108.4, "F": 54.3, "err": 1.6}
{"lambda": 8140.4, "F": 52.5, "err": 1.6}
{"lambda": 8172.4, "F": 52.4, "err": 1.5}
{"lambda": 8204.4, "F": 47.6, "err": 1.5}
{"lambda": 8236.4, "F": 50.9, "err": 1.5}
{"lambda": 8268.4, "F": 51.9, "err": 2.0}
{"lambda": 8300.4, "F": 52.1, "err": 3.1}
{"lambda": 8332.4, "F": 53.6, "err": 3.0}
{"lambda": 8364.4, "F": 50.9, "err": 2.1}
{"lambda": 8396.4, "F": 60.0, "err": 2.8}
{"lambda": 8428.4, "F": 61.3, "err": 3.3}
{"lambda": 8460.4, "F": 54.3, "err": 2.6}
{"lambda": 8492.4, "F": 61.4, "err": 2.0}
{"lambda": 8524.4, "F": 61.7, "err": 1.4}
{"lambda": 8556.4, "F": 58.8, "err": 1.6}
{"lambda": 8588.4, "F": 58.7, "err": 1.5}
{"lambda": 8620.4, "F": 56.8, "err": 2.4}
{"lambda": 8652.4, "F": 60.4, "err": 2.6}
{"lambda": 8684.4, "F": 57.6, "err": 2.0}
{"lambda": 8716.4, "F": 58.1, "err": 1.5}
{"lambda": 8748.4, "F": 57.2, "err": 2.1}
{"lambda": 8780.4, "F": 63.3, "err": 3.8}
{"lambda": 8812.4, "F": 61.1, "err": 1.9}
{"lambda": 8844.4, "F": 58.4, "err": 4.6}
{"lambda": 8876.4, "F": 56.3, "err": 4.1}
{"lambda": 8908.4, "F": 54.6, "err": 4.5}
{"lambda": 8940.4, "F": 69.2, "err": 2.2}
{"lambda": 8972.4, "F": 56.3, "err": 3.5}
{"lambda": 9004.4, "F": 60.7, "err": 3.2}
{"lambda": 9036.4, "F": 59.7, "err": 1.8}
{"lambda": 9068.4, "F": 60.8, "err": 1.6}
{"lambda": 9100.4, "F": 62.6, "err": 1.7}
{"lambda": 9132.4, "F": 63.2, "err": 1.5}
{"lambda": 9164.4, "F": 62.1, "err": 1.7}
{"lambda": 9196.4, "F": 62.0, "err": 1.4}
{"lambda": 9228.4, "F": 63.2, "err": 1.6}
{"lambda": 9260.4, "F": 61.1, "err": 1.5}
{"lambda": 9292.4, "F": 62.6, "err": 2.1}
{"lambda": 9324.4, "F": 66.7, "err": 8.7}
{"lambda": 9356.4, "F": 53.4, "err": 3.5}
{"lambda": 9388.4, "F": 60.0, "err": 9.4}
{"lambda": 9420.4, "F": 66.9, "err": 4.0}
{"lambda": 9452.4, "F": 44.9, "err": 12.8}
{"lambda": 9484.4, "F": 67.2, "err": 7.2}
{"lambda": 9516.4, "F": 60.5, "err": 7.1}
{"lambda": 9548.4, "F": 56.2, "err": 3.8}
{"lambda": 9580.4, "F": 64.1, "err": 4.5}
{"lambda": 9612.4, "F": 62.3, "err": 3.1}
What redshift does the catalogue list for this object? 0.59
